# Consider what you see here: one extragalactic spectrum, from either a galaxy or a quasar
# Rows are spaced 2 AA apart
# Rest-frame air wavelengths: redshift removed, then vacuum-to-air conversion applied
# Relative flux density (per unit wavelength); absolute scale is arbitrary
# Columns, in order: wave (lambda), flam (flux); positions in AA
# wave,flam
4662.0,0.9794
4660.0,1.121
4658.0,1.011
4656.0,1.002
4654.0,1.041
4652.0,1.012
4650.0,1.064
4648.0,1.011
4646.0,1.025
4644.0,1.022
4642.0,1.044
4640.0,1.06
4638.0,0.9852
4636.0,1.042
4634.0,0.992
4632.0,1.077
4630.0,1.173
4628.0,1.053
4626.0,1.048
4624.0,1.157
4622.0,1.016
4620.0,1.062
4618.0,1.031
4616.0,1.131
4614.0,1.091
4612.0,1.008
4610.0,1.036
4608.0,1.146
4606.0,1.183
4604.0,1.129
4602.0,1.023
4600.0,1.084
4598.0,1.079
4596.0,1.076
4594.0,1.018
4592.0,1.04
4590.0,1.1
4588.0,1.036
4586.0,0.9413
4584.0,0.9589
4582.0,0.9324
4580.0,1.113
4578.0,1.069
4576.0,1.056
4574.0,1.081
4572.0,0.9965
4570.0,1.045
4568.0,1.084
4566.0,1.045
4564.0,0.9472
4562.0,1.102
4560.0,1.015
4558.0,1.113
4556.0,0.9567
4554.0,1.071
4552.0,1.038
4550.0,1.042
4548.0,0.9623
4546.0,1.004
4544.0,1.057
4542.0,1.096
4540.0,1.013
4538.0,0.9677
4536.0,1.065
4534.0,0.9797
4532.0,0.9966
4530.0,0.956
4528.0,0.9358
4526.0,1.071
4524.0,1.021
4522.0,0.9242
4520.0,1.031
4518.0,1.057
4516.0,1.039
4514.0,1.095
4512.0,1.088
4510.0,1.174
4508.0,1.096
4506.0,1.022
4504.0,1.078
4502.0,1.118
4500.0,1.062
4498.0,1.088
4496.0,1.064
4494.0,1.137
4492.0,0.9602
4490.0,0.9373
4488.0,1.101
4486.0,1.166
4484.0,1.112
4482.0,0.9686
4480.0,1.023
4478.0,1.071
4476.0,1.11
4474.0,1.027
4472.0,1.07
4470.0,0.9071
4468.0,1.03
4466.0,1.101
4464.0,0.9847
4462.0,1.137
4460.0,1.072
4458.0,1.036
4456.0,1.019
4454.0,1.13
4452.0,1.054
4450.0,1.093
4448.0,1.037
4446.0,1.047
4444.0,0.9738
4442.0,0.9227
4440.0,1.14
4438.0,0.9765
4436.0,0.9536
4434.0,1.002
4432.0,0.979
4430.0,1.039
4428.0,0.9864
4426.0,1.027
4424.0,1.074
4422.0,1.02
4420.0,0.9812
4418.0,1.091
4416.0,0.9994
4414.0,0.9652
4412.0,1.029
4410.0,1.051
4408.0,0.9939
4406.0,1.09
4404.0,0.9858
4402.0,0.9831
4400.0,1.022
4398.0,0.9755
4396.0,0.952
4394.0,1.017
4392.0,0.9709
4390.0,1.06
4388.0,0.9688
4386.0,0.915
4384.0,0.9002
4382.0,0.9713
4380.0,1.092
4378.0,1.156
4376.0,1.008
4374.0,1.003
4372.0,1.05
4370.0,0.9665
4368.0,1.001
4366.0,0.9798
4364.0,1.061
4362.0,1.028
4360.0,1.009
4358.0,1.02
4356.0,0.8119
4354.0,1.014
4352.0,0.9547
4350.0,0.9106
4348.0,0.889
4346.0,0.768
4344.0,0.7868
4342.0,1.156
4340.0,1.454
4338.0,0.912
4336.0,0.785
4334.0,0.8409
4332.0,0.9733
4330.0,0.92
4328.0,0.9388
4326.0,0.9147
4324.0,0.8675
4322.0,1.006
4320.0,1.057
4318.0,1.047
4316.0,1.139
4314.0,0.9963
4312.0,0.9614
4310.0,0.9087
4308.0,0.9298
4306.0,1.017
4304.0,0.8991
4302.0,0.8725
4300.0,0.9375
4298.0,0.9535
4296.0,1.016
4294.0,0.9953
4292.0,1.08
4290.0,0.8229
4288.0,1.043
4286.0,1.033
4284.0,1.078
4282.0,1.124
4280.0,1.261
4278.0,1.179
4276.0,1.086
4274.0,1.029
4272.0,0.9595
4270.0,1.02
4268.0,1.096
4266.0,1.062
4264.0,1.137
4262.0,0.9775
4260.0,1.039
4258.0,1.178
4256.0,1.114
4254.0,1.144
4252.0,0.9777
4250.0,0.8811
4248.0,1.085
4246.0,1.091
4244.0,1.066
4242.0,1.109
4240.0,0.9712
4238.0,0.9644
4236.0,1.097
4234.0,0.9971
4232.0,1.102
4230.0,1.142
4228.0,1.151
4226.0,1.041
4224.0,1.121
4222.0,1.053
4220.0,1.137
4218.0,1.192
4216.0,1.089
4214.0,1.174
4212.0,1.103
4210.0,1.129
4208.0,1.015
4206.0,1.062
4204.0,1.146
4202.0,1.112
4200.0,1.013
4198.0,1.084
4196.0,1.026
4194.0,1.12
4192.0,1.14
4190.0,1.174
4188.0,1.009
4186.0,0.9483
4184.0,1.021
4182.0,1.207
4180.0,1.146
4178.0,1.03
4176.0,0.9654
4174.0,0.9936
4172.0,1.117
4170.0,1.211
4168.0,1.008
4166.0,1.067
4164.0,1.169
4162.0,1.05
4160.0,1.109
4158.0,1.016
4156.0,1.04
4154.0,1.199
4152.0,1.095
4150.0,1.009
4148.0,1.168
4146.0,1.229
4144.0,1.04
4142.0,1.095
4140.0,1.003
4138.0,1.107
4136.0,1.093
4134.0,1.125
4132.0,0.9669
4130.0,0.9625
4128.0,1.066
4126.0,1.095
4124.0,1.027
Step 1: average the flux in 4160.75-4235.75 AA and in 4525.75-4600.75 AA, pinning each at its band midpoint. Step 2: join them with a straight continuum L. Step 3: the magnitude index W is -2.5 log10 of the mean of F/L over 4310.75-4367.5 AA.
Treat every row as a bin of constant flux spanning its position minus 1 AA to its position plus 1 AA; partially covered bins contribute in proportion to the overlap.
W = 0.101 mag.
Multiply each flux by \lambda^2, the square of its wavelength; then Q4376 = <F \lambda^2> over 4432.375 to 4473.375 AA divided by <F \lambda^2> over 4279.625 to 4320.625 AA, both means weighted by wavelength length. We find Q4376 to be 1.10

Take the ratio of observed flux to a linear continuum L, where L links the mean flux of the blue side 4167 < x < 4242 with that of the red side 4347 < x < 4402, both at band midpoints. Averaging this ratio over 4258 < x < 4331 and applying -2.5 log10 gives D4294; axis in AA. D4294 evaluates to 0.02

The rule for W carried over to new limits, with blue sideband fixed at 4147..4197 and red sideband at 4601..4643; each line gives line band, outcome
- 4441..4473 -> 0.04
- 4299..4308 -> 0.16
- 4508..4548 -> 0.04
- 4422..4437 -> 0.07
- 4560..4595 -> 0.04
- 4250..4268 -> 0.01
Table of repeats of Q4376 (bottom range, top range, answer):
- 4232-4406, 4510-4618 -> 1.16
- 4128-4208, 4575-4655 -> 1.20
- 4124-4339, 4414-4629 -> 1.14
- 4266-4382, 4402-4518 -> 1.11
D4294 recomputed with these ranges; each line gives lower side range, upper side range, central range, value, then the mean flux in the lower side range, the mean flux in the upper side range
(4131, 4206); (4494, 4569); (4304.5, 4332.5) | 0.10 mag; 1.08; 1.04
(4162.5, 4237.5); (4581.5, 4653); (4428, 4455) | 0.04 mag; 1.09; 1.05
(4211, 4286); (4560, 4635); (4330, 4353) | 0.14 mag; 1.08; 1.06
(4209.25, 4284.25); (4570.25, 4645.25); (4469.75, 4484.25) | 0.03 mag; 1.08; 1.06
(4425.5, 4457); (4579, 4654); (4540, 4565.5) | 0.01 mag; 1.02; 1.05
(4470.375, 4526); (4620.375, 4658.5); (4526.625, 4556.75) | 0.05 mag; 1.06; 1.04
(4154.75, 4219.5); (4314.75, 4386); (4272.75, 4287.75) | -0.08 mag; 1.08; 0.982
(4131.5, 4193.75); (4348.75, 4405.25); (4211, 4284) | -0.04 mag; 1.08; 0.992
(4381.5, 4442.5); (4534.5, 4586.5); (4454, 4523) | -0.04 mag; 1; 1.03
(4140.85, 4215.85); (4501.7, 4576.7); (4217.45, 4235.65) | -0.02 mag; 1.09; 1.04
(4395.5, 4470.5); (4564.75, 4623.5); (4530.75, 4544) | 0.02 mag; 1.02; 1.06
